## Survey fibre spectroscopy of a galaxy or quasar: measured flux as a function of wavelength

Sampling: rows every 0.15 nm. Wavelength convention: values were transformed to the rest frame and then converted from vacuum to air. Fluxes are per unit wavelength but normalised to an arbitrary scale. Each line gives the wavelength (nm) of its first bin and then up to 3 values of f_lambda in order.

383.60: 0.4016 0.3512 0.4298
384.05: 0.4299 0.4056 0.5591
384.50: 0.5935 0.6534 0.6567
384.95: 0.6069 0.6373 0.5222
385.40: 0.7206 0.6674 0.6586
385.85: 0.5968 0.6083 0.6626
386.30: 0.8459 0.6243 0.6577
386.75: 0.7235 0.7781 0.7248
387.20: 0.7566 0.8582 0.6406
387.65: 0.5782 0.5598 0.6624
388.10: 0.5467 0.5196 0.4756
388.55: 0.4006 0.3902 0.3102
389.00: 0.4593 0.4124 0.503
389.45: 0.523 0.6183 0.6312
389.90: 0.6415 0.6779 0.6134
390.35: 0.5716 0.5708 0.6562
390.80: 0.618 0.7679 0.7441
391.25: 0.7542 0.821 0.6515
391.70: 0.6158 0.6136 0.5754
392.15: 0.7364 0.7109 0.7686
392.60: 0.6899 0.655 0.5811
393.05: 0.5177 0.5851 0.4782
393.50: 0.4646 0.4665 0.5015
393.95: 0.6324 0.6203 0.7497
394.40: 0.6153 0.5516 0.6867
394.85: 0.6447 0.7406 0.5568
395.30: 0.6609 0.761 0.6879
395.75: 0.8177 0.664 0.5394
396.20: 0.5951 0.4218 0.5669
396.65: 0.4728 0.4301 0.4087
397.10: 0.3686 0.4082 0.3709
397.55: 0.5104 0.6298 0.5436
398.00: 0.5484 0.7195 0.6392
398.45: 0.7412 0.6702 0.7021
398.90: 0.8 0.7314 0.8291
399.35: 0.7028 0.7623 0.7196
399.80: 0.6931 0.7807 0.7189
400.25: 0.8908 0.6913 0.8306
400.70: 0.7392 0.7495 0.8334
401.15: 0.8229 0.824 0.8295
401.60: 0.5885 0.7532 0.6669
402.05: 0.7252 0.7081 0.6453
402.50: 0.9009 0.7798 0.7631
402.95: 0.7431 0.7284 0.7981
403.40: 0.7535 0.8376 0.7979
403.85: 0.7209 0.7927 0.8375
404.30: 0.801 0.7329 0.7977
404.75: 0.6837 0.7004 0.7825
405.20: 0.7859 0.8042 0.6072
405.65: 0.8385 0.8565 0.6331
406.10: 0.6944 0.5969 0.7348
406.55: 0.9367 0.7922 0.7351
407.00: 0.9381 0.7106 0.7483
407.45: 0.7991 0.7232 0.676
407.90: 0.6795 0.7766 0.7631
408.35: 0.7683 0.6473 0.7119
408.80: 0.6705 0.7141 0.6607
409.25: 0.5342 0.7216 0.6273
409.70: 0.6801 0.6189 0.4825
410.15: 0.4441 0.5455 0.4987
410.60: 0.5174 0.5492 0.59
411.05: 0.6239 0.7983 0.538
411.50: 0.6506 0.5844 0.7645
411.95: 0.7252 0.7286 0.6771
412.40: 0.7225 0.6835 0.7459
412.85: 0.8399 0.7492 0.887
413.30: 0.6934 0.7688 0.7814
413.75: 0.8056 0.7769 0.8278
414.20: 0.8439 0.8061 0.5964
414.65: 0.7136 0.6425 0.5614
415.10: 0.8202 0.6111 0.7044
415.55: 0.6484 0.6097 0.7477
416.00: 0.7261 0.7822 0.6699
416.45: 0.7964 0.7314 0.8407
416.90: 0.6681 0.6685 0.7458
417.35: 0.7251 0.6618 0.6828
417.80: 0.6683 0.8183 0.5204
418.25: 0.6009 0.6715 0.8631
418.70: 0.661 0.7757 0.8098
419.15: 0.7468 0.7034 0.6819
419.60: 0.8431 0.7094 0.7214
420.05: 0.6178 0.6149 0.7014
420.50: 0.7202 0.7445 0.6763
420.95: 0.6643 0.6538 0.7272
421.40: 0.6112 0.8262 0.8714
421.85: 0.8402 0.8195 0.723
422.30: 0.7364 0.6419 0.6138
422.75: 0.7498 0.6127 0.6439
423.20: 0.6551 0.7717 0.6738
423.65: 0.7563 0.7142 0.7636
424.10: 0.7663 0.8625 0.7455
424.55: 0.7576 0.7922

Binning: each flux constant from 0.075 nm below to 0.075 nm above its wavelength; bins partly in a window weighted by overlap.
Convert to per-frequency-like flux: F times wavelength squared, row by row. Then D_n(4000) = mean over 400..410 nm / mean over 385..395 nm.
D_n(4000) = 1.3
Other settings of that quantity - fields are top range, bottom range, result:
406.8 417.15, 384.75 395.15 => 1.26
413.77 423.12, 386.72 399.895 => 1.32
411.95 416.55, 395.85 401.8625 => 1.20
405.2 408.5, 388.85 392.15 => 1.32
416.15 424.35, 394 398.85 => 1.35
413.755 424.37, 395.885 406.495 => 1.12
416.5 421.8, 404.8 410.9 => 1.09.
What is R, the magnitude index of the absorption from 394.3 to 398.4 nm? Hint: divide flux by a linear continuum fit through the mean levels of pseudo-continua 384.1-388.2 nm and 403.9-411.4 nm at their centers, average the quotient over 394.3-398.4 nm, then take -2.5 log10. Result 0.16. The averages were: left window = 0.646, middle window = 0.578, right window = 0.699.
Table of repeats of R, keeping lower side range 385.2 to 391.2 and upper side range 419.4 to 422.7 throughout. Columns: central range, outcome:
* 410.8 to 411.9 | 0.06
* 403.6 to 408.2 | -0.13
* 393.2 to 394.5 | 0.12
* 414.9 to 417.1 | -0.01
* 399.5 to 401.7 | -0.17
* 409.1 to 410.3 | 0.16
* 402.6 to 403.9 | -0.17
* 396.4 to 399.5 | 0.09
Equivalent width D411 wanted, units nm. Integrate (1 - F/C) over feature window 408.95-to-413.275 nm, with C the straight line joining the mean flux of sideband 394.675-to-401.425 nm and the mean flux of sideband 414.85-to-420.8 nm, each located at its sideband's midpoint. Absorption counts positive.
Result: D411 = 0.25 nm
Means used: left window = 0.659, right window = 0.707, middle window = 0.651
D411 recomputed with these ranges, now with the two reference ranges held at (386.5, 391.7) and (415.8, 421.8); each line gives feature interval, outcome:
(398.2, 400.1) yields -0.242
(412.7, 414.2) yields -0.202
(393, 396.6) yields 0.158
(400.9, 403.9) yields -0.464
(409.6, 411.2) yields 0.279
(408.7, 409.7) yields 0.037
